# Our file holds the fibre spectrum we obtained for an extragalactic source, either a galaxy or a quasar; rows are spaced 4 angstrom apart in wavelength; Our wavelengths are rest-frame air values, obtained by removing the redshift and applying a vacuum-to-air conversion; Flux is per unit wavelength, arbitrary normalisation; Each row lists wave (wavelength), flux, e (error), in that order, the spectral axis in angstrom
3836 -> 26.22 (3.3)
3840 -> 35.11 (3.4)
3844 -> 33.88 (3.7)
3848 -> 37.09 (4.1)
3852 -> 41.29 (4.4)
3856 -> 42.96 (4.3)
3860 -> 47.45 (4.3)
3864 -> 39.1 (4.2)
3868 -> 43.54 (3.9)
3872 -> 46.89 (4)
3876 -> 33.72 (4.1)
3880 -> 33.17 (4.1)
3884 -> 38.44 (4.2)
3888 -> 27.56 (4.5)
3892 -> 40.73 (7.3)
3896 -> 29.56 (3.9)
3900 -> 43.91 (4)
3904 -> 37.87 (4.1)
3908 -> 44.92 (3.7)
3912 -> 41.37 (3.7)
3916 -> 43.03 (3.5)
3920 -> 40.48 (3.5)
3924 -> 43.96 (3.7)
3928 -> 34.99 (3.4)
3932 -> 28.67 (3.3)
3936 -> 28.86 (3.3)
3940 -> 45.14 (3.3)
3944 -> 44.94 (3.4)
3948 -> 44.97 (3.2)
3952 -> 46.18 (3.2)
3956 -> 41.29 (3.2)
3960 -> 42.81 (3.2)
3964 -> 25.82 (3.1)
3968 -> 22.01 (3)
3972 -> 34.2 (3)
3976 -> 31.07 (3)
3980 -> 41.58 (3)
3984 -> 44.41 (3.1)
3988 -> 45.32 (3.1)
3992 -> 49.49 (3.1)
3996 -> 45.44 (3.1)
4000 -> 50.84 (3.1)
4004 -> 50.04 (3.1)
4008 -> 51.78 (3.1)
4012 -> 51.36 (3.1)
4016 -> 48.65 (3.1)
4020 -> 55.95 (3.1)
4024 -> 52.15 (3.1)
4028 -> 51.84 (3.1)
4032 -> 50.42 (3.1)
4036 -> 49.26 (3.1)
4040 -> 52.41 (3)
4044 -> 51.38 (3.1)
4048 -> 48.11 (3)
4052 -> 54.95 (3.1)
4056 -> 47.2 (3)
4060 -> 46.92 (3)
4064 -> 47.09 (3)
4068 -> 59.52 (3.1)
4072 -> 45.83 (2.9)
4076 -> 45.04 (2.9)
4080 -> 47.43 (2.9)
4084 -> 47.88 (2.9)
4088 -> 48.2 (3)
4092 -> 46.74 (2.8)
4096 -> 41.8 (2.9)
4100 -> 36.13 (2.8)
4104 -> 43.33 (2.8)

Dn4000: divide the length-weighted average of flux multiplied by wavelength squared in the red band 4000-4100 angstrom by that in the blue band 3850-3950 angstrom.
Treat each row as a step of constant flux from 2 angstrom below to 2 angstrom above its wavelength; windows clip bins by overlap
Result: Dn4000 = 1.35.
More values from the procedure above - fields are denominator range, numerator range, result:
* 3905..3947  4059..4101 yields 1.27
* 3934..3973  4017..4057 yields 1.42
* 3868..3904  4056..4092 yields 1.43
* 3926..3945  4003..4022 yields 1.49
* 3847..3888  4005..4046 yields 1.40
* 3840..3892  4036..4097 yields 1.40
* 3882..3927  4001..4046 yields 1.39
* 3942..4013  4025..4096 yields 1.21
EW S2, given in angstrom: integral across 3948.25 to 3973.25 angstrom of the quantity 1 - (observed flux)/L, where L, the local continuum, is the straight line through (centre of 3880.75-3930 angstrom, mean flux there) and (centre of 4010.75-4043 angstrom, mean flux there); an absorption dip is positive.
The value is 4.7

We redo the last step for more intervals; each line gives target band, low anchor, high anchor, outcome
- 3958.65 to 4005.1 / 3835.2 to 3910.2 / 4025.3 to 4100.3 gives 4.5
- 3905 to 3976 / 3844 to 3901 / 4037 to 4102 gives 6.0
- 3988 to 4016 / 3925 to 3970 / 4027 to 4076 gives -3.5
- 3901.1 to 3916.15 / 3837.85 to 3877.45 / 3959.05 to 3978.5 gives -2.5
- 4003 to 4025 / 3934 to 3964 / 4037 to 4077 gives -2.5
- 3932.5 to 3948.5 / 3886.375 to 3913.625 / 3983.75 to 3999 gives 1.0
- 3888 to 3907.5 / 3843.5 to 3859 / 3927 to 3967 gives 0.7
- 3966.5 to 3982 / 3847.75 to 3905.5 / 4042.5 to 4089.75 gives 4.1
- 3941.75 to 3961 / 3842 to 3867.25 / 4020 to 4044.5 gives 1.0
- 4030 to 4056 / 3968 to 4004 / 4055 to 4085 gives -2.5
